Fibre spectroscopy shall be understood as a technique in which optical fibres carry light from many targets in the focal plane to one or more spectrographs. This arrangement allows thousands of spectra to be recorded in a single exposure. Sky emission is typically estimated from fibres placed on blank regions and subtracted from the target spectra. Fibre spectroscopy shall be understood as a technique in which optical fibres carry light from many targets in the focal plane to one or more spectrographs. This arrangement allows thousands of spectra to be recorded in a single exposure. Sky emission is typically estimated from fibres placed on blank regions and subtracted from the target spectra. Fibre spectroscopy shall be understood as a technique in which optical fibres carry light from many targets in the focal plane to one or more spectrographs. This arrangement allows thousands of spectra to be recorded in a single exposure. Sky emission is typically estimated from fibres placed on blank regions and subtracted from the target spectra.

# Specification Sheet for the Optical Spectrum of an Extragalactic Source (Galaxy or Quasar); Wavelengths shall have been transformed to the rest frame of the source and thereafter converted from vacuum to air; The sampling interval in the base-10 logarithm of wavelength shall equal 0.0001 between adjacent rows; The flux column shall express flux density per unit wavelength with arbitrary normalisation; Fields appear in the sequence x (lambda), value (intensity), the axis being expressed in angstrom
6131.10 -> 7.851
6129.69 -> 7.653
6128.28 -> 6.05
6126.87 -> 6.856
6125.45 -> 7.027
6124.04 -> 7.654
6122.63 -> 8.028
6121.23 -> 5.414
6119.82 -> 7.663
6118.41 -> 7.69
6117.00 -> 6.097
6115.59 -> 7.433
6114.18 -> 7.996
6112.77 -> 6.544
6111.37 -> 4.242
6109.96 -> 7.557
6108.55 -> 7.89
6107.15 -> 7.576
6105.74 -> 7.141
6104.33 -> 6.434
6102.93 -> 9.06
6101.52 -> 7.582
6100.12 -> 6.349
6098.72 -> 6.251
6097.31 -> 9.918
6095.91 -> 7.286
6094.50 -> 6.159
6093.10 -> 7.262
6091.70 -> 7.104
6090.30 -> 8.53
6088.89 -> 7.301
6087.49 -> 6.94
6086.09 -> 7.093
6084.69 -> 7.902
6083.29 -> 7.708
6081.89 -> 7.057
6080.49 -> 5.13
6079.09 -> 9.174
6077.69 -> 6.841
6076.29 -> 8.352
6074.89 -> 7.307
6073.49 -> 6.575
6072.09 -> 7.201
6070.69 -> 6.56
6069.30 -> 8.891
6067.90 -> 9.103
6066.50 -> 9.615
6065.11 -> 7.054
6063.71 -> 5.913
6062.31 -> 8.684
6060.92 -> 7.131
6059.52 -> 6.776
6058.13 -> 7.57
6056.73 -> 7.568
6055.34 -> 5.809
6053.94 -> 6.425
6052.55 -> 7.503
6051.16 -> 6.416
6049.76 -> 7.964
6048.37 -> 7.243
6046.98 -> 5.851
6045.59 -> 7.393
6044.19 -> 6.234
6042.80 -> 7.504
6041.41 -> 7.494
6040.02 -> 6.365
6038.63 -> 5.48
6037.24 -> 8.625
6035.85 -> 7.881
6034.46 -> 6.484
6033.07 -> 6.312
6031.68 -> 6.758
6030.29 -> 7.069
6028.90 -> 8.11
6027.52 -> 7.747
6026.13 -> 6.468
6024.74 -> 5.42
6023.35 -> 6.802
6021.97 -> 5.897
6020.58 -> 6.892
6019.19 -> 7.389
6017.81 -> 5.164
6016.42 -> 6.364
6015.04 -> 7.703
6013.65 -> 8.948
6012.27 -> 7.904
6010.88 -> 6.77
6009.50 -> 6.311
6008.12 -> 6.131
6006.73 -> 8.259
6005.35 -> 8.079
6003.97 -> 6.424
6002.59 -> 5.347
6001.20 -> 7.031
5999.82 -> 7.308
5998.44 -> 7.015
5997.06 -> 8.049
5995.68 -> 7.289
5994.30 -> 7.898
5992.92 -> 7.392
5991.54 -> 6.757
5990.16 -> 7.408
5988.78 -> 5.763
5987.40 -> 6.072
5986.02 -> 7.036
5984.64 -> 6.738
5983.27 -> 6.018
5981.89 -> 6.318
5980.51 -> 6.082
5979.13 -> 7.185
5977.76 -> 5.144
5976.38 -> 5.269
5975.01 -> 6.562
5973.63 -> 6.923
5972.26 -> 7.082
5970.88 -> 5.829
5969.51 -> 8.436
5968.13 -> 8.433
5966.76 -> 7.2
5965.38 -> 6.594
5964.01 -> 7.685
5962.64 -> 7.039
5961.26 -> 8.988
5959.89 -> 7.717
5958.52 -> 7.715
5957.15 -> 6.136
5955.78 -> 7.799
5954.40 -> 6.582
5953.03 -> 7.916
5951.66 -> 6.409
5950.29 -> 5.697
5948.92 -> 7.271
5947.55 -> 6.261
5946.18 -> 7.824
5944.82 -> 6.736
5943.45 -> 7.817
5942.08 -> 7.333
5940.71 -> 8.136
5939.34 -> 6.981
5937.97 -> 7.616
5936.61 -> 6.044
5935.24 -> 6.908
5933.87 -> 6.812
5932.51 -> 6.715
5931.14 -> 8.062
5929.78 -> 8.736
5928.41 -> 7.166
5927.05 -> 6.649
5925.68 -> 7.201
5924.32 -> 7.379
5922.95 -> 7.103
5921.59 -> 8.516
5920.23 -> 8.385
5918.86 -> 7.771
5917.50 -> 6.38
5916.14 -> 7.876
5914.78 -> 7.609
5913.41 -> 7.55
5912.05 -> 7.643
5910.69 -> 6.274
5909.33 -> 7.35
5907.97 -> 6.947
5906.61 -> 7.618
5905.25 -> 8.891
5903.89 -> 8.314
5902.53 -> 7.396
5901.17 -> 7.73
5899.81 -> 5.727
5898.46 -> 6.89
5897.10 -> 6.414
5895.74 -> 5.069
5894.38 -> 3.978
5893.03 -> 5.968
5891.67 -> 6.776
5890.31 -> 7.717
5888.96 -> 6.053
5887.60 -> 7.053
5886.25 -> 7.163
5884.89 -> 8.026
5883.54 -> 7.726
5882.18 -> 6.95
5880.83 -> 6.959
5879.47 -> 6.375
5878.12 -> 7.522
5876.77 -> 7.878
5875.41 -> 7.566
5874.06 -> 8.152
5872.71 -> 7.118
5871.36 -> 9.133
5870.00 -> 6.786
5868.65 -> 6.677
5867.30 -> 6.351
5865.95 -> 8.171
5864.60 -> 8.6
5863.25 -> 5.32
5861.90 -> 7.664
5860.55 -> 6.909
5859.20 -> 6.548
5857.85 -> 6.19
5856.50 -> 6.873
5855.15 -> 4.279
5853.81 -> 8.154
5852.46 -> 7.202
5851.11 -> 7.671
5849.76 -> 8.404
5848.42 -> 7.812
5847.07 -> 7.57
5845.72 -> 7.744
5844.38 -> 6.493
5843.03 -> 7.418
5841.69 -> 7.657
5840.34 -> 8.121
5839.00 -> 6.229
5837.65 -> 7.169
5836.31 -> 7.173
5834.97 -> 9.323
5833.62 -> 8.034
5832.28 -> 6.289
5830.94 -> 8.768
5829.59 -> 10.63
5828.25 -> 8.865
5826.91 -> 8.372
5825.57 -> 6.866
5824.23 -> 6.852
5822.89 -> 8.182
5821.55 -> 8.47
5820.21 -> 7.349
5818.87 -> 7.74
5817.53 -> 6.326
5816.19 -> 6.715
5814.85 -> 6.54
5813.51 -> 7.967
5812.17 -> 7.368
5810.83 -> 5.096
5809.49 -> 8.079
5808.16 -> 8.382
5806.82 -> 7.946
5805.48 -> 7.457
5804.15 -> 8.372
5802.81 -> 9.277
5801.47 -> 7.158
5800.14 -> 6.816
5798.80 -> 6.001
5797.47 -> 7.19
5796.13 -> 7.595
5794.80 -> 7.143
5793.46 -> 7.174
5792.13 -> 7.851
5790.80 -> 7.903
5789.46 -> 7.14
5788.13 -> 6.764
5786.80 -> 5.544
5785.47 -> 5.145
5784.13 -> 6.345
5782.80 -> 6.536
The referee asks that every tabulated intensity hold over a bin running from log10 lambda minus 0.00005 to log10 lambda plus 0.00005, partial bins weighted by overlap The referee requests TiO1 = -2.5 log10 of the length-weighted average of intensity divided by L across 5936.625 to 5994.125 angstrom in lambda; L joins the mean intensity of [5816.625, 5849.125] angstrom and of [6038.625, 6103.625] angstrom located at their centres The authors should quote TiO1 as 0.08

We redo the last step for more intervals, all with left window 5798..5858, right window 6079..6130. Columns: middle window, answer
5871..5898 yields 0.07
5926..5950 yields 0.02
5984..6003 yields 0.05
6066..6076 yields -0.09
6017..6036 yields 0.09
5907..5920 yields 0.01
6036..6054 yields 0.04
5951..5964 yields 0.00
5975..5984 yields 0.21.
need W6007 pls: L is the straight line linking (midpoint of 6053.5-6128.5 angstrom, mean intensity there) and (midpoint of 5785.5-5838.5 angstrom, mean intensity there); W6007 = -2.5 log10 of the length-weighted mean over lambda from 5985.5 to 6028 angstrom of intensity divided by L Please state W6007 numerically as 0.06 mag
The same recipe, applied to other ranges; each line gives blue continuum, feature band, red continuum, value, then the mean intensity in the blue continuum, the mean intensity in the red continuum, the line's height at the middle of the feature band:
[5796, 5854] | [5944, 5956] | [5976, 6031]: 0.022 mag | 7.61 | 6.83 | 7.06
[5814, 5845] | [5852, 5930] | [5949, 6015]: 0.036 mag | 7.64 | 7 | 7.38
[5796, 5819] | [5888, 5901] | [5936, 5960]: 0.168 mag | 7.32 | 7.1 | 7.18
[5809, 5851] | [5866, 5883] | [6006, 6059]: 0.020 mag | 7.6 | 6.95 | 7.46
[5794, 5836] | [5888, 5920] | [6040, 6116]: 0.082 mag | 7.64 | 7.28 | 7.52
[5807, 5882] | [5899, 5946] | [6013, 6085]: -0.012 mag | 7.42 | 7.15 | 7.32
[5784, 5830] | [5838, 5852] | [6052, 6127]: -0.018 mag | 7.38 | 7.3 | 7.37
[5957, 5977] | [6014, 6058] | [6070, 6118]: 0.053 mag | 7.21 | 7.22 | 7.22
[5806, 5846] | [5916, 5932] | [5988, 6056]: -0.044 mag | 7.6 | 6.95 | 7.28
